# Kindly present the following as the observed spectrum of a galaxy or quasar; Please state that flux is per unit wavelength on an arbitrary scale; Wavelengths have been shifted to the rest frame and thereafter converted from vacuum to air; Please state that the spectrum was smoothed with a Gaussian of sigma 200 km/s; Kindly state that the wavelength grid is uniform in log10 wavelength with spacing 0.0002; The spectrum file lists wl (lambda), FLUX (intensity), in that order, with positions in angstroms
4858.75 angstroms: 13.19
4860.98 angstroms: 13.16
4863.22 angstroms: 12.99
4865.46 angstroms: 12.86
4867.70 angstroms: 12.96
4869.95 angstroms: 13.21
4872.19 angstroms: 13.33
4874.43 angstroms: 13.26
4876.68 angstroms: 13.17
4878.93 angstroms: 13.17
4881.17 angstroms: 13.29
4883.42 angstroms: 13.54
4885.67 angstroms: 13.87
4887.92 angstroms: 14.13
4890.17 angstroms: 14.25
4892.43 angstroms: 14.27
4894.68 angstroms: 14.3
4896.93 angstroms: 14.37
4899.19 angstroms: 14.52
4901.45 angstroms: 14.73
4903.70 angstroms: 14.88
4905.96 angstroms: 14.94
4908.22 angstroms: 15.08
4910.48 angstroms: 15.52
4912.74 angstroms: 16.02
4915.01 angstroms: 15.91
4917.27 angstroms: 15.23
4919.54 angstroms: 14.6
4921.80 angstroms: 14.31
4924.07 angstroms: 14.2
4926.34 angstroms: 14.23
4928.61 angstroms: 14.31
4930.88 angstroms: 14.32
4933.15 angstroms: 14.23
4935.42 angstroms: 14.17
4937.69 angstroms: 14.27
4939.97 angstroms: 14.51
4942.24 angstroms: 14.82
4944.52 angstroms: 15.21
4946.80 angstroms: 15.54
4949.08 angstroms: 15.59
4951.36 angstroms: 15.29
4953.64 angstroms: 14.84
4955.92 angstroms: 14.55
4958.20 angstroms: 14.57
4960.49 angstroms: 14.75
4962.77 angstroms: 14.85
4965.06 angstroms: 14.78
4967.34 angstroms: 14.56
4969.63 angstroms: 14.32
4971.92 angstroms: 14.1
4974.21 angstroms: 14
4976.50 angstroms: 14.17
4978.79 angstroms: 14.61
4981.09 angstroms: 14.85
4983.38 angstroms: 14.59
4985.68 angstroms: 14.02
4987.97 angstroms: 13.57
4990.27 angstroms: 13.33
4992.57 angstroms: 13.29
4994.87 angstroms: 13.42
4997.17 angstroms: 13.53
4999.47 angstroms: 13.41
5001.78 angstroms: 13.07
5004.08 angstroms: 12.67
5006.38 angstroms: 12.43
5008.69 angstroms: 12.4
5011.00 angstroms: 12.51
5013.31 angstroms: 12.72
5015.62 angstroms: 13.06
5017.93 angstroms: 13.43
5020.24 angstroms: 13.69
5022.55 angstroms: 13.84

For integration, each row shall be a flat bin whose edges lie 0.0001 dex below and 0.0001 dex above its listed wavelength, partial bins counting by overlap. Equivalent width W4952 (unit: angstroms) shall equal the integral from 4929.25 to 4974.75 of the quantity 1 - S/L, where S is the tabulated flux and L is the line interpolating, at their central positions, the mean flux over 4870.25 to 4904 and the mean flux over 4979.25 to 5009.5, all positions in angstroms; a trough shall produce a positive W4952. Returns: -3.4 angstroms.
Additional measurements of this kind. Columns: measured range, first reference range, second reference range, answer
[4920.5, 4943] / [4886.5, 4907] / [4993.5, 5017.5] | -0.6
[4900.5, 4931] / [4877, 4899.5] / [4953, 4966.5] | -1.4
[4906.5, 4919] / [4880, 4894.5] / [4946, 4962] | -1.0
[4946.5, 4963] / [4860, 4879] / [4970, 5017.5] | -2.0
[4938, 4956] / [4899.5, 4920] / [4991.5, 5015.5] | -0.9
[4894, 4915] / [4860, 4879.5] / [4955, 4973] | -2.1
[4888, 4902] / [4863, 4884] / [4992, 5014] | -1.3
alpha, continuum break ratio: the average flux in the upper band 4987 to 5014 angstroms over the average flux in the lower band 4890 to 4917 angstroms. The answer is 0.87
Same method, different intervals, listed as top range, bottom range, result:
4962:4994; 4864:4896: 1.05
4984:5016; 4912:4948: 0.89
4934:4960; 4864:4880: 1.13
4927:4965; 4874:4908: 1.05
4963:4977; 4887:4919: 0.97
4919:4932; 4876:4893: 1.04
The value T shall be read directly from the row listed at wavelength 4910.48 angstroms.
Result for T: 15.52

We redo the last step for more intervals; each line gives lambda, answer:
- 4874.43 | 13.26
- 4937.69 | 14.27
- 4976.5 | 14.17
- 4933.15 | 14.23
